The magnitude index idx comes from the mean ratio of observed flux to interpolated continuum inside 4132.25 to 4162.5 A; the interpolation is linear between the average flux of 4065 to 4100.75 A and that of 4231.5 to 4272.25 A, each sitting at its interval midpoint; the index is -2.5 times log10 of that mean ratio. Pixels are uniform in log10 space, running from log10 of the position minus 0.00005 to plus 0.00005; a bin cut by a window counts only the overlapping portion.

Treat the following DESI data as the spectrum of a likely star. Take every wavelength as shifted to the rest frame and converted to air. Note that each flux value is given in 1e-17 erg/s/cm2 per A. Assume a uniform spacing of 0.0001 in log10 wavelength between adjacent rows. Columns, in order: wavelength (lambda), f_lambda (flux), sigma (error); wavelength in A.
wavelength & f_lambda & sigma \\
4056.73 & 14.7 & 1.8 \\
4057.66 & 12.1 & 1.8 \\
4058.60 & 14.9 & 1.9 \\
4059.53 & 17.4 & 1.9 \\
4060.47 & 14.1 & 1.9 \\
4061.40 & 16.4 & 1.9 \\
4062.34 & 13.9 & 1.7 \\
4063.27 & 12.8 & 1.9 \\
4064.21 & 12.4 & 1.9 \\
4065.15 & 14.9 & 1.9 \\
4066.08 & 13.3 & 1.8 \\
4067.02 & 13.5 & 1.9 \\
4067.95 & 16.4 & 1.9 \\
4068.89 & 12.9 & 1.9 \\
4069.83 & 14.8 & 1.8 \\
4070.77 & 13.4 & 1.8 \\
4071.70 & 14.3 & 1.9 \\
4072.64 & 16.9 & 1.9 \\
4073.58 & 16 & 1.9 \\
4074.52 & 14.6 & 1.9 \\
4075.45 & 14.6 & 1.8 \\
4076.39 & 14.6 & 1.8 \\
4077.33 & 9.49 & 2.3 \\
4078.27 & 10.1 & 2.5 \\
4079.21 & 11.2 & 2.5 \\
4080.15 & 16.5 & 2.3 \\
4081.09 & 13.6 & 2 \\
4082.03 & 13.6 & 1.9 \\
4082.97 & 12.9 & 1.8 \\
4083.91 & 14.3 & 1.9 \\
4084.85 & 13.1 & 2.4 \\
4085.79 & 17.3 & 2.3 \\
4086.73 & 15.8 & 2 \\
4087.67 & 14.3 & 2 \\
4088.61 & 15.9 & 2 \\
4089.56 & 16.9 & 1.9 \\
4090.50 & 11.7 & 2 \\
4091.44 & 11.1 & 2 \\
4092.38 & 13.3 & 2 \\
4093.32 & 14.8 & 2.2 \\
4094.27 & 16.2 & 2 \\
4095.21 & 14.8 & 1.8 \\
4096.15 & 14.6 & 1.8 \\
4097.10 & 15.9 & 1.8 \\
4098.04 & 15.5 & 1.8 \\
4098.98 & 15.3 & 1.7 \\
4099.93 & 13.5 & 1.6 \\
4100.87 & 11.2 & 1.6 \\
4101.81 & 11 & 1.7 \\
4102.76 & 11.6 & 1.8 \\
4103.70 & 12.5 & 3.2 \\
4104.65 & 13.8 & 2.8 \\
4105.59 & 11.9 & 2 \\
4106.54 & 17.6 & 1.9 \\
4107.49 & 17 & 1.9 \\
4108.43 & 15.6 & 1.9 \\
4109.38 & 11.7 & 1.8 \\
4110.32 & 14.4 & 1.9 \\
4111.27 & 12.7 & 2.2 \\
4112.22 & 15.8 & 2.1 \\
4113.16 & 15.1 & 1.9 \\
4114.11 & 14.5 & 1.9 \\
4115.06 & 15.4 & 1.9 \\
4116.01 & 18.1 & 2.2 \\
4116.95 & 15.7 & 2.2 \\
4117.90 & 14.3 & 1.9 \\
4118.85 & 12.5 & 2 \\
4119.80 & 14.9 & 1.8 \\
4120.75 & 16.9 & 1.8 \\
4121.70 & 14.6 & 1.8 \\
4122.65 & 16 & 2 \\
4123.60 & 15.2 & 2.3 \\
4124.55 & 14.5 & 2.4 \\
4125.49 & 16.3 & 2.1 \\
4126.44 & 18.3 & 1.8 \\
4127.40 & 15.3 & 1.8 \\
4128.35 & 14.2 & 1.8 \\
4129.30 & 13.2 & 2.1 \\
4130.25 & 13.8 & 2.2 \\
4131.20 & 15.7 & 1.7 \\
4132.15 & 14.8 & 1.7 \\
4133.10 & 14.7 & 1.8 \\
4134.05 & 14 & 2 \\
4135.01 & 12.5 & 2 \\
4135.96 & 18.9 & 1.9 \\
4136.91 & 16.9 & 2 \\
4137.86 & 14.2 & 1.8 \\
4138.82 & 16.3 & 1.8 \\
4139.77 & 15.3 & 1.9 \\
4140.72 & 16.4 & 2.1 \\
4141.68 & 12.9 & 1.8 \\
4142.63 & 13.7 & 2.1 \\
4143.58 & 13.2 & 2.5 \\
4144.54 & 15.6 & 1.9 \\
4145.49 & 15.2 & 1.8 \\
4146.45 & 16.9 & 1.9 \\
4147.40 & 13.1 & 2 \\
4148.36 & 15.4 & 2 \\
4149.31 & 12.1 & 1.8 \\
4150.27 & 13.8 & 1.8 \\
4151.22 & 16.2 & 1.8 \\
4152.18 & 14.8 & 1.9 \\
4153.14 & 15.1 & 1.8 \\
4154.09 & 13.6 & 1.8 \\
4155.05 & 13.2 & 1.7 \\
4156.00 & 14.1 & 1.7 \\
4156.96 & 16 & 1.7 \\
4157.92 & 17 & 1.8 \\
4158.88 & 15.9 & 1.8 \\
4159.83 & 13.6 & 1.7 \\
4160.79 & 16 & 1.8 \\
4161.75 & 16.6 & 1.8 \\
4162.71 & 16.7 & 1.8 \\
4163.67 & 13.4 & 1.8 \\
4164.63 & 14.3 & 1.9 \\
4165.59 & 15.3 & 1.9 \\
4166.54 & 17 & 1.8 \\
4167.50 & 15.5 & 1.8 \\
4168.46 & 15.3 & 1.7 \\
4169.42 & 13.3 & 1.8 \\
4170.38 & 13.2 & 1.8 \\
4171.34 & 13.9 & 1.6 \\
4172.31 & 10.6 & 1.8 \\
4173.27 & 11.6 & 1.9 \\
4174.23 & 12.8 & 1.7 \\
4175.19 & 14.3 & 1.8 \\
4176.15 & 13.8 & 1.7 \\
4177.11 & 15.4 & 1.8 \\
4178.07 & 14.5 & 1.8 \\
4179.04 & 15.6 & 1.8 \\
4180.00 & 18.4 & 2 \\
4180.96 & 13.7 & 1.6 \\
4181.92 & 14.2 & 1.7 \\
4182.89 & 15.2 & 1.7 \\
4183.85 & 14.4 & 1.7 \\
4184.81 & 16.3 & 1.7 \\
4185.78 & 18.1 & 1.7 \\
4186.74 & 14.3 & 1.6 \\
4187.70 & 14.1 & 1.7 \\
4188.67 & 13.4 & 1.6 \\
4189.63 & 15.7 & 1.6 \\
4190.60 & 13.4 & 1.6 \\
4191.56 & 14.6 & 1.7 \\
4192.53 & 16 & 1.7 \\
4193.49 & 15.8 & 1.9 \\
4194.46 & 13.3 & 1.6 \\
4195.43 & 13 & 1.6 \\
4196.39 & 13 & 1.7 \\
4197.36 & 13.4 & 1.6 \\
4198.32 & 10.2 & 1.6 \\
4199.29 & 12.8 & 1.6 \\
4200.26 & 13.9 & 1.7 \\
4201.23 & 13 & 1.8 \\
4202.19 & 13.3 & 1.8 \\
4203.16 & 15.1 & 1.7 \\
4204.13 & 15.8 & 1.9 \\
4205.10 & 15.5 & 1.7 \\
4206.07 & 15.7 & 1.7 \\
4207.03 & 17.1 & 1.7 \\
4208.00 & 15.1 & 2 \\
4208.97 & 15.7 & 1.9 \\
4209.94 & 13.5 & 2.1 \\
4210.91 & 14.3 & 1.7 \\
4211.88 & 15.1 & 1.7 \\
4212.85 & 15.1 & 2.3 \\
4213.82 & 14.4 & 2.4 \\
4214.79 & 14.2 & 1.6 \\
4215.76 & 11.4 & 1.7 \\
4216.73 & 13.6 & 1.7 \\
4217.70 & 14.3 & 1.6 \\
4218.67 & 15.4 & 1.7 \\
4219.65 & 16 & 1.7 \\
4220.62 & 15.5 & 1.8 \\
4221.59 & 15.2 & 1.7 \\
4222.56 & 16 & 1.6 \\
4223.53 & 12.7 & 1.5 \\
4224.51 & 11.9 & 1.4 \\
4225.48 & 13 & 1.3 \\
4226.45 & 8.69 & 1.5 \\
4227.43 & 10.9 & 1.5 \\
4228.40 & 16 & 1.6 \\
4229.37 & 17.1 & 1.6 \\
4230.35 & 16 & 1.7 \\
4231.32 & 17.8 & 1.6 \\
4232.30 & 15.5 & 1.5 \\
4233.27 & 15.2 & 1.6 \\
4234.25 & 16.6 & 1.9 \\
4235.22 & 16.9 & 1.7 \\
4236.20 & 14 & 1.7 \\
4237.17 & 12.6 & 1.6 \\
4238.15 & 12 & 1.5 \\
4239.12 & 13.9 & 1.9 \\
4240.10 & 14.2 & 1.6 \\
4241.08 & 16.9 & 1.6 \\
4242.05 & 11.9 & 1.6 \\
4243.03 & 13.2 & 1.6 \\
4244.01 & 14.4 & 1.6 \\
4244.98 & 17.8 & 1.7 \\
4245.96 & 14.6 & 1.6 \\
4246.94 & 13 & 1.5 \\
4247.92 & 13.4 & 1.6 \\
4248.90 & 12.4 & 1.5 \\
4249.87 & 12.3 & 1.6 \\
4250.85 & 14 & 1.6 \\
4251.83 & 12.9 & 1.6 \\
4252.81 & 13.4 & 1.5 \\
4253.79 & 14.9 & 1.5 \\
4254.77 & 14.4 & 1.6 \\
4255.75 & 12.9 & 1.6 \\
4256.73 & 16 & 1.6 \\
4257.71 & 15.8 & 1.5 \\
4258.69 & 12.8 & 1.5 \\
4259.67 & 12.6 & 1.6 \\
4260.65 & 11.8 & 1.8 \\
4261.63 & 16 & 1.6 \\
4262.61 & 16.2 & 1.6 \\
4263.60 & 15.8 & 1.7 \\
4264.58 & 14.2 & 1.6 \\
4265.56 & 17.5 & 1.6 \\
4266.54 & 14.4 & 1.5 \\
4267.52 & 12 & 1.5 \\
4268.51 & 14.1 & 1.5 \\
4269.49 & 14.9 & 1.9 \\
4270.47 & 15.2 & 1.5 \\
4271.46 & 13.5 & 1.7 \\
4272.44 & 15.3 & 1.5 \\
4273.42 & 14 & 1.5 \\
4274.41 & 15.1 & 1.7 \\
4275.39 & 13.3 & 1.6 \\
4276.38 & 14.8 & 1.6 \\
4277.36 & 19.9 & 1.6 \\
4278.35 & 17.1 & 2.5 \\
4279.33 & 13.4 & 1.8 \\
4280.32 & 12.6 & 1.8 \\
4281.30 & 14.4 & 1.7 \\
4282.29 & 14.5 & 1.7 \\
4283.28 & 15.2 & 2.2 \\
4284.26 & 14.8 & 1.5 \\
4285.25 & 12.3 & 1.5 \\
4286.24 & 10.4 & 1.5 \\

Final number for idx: -0.05 mag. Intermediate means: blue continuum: 14.2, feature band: 15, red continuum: 14.3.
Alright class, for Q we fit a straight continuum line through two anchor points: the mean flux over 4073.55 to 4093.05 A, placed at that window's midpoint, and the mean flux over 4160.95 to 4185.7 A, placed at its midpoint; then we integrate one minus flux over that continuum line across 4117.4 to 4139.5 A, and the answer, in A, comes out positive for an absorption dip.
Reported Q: -1.4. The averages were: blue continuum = 13.8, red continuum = 14.7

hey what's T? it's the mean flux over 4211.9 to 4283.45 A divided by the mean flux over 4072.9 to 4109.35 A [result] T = 1.03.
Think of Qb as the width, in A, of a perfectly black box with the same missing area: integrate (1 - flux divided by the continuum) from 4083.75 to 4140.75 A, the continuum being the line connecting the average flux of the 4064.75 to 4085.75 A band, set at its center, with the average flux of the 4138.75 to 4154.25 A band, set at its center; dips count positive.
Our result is -1.7 A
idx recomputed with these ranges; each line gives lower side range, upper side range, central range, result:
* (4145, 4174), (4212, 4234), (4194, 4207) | 0.05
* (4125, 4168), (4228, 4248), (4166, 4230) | 0.05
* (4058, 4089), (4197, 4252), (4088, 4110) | 0.01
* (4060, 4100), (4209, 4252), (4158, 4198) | -0.03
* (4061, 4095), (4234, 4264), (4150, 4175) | -0.03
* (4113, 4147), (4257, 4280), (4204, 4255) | 0.04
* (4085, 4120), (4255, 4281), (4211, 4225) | 0.02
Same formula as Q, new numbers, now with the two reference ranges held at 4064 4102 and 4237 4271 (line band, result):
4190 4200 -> 0.4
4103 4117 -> -0.6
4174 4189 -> -0.9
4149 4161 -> -0.5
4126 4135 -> -0.4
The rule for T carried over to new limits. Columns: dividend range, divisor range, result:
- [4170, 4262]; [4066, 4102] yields 1.01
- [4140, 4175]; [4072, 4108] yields 1.03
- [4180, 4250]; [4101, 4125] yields 0.99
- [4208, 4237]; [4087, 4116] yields 1.02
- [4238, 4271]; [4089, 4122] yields 0.99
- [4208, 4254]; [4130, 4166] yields 0.95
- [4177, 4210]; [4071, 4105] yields 1.05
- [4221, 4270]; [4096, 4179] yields 0.97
